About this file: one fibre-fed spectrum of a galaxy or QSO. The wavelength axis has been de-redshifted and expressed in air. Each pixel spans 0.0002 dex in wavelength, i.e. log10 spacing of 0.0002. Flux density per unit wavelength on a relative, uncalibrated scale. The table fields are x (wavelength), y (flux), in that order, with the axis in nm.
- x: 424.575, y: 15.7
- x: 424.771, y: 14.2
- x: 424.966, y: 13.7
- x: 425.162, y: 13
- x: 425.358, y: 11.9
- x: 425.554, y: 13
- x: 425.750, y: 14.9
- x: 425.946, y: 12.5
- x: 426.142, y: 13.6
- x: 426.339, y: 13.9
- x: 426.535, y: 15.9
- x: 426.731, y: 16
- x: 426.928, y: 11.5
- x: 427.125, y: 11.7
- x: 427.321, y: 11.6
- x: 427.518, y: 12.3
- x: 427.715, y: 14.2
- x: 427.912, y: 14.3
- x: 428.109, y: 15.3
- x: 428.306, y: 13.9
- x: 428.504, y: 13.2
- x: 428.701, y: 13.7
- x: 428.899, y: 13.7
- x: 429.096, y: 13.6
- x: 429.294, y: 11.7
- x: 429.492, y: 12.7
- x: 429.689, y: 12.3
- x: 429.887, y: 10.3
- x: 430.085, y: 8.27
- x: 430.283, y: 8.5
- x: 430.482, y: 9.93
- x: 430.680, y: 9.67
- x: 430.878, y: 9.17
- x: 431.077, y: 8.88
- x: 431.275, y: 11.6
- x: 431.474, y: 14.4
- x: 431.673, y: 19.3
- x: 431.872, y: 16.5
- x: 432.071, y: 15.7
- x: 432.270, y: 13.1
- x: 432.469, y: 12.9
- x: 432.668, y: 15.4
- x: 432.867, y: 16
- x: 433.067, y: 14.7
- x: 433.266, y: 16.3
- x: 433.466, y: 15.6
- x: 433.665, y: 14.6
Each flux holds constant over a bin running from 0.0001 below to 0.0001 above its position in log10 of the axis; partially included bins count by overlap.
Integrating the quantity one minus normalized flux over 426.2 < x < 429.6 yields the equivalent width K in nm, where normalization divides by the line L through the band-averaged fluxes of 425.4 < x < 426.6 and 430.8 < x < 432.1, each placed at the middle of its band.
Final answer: 0.07 nm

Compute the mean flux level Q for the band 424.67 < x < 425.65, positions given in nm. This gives 13.2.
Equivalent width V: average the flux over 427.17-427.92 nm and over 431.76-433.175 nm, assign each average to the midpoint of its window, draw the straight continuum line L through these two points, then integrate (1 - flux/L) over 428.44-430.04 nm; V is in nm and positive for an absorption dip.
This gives 0.13 nm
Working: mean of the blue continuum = 12.9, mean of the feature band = 12.5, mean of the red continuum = 14.9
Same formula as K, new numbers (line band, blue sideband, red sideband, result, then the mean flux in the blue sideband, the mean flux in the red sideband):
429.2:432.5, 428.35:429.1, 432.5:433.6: 0.56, 13.6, 15.4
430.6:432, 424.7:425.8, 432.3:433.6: 0.17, 13.4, 15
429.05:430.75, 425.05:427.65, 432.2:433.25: 0.40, 13.2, 14.6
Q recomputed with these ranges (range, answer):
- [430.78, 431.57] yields 11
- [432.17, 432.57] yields 13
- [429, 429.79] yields 12.6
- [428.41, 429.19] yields 13.6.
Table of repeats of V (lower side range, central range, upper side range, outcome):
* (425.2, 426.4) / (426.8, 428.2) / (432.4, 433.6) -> 0.070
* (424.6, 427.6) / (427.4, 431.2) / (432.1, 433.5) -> 0.590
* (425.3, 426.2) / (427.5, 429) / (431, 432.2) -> -0.017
